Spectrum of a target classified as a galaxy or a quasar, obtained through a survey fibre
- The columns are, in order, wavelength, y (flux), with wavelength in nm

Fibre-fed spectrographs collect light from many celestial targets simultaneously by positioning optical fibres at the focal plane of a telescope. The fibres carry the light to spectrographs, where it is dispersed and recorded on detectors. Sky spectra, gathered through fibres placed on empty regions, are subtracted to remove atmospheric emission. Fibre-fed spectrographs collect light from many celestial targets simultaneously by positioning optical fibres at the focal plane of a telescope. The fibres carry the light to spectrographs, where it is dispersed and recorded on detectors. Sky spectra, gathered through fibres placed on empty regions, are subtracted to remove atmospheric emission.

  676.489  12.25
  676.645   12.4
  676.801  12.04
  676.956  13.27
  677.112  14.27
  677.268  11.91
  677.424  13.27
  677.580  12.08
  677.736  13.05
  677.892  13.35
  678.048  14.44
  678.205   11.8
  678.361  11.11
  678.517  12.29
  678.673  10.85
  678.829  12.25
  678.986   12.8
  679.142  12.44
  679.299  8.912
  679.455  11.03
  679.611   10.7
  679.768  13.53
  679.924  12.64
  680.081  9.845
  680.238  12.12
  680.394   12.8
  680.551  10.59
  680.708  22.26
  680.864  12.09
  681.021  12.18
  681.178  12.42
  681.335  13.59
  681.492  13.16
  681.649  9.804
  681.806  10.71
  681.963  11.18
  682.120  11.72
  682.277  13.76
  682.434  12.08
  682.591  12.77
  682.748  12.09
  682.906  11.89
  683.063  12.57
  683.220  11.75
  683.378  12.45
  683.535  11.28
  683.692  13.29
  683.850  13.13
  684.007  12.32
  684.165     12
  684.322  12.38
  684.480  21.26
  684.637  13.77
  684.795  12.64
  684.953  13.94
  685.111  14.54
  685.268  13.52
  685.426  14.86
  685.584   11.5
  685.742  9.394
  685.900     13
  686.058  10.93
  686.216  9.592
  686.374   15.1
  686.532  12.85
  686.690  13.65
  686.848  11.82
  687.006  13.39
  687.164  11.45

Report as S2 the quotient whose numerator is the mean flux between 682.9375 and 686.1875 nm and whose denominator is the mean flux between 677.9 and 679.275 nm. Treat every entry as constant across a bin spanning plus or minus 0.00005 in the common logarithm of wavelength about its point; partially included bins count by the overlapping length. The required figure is 1.07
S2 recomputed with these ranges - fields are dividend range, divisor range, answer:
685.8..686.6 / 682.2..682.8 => 0.96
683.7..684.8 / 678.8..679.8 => 1.21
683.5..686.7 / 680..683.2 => 1.05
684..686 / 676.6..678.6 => 1.06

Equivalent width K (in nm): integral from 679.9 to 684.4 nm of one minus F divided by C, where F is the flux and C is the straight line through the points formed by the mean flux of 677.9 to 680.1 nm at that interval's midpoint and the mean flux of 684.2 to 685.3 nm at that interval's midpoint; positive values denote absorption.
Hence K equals 0.29 nm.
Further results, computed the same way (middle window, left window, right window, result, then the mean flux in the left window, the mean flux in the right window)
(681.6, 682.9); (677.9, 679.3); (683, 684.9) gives 0.109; 12.1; 13.3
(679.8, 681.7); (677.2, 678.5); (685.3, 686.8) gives -0.051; 12.6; 12.3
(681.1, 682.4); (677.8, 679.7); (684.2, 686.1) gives 0.059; 11.8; 13.5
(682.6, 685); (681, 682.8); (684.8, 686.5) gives -0.137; 12.1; 12.6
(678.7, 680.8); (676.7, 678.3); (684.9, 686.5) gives 0.069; 12.9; 12.6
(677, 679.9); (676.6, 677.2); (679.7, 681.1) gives 0.181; 13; 13.1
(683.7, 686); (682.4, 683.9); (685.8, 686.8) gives -0.193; 12.3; 12.4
